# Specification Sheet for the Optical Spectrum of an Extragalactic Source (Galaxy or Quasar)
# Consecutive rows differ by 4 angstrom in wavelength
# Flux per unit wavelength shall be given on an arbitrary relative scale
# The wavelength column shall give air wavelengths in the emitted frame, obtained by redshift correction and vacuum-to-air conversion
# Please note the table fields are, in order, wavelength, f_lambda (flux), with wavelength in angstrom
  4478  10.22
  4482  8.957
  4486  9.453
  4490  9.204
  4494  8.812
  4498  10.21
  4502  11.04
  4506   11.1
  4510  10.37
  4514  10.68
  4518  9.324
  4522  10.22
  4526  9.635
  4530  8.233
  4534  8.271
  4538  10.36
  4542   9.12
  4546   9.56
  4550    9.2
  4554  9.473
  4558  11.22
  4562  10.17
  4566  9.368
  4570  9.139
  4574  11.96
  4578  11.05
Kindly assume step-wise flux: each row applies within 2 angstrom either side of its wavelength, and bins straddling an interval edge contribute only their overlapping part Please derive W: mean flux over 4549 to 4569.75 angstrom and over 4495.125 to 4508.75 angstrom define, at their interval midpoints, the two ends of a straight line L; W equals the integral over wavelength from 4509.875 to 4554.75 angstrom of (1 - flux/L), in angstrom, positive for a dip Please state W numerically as 3.2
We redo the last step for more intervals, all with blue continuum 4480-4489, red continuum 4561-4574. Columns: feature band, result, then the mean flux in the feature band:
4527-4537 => 1.0 angstrom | 8.6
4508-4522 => -1.0 angstrom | 10.1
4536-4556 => 0.3 angstrom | 9.54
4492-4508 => -1.6 angstrom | 10.3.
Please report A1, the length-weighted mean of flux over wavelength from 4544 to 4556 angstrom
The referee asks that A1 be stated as 9.41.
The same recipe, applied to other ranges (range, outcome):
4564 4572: 9.25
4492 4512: 10.3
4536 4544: 9.74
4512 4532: 9.62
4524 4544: 9.12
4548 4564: 10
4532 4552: 9.3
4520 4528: 9.93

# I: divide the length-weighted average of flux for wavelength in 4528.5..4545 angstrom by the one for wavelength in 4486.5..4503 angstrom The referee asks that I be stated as 0.93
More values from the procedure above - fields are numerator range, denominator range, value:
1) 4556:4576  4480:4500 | 1.11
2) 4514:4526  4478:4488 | 1.05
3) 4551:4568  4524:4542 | 1.10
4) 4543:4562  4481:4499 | 1.06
